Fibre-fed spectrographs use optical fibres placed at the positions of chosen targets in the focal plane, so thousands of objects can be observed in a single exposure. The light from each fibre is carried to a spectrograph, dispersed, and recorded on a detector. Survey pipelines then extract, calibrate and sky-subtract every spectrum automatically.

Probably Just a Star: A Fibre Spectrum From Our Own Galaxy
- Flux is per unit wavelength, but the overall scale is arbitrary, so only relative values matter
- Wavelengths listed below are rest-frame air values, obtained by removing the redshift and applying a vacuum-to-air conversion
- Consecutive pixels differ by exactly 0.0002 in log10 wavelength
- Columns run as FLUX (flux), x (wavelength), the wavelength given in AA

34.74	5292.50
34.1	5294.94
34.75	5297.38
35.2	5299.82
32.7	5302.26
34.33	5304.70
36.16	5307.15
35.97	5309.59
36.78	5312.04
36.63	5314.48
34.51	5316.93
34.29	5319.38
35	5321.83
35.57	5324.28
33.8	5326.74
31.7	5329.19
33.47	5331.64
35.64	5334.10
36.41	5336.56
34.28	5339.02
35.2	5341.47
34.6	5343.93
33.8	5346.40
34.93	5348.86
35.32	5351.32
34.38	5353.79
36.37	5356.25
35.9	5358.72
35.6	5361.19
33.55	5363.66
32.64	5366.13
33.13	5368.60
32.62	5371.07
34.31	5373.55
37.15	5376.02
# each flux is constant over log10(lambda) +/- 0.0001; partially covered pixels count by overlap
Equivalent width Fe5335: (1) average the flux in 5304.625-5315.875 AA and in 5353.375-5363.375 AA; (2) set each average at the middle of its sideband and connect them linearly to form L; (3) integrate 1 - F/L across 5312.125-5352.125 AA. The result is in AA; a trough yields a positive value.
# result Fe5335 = 1.2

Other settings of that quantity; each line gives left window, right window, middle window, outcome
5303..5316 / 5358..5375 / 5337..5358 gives -0.23 AA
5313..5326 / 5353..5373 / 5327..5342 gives 0.21 AA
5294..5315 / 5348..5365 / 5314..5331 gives 0.38 AA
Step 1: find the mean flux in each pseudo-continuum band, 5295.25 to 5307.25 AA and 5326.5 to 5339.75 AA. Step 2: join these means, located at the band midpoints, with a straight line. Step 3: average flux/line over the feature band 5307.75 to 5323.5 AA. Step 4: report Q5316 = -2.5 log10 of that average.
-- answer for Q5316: -0.04 mag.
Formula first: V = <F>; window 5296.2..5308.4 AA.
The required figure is 34.6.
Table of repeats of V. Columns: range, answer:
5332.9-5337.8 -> 36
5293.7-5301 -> 34.7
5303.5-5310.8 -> 35.5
